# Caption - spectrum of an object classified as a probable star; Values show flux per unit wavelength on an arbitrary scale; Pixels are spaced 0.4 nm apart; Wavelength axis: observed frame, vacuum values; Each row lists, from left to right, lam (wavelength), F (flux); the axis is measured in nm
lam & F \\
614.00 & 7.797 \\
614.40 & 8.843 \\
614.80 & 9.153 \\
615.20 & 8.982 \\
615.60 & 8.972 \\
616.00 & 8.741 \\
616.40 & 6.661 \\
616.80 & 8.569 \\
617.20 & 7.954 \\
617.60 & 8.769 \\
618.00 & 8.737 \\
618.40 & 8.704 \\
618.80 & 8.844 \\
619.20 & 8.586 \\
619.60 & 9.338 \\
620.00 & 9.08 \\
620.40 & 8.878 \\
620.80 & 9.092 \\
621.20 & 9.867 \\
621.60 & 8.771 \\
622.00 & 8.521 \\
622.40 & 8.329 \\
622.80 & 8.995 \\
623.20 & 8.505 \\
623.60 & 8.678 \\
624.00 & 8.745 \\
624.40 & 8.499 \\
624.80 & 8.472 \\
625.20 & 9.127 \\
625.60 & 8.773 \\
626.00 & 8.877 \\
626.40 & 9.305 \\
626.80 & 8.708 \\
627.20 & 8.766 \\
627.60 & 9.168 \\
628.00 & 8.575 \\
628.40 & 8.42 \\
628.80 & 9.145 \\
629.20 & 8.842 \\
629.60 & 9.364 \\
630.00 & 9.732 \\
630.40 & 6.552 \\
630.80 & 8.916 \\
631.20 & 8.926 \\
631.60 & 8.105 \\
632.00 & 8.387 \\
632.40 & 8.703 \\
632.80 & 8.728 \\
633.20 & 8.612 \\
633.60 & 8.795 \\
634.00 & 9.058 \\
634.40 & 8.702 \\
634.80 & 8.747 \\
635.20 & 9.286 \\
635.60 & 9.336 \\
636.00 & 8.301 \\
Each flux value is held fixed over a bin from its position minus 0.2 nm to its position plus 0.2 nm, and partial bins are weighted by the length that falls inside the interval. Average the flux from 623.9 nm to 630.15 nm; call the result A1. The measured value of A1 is 8.9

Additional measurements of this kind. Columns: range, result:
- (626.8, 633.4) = 8.68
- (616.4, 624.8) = 8.72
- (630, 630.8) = 7.94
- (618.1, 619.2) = 8.74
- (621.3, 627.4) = 8.76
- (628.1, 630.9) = 8.7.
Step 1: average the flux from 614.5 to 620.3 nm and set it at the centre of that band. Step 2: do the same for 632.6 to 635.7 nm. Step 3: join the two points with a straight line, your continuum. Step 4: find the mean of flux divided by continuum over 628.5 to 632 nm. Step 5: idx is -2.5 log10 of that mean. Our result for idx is 0.021 mag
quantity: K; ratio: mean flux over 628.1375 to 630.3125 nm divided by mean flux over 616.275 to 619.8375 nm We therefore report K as 1.05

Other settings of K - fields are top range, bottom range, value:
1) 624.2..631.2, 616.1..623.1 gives 1.01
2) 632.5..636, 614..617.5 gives 1.05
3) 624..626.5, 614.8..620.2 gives 1.02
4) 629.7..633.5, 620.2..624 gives 0.97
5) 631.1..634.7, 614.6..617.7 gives 1.02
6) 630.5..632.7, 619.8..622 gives 0.94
